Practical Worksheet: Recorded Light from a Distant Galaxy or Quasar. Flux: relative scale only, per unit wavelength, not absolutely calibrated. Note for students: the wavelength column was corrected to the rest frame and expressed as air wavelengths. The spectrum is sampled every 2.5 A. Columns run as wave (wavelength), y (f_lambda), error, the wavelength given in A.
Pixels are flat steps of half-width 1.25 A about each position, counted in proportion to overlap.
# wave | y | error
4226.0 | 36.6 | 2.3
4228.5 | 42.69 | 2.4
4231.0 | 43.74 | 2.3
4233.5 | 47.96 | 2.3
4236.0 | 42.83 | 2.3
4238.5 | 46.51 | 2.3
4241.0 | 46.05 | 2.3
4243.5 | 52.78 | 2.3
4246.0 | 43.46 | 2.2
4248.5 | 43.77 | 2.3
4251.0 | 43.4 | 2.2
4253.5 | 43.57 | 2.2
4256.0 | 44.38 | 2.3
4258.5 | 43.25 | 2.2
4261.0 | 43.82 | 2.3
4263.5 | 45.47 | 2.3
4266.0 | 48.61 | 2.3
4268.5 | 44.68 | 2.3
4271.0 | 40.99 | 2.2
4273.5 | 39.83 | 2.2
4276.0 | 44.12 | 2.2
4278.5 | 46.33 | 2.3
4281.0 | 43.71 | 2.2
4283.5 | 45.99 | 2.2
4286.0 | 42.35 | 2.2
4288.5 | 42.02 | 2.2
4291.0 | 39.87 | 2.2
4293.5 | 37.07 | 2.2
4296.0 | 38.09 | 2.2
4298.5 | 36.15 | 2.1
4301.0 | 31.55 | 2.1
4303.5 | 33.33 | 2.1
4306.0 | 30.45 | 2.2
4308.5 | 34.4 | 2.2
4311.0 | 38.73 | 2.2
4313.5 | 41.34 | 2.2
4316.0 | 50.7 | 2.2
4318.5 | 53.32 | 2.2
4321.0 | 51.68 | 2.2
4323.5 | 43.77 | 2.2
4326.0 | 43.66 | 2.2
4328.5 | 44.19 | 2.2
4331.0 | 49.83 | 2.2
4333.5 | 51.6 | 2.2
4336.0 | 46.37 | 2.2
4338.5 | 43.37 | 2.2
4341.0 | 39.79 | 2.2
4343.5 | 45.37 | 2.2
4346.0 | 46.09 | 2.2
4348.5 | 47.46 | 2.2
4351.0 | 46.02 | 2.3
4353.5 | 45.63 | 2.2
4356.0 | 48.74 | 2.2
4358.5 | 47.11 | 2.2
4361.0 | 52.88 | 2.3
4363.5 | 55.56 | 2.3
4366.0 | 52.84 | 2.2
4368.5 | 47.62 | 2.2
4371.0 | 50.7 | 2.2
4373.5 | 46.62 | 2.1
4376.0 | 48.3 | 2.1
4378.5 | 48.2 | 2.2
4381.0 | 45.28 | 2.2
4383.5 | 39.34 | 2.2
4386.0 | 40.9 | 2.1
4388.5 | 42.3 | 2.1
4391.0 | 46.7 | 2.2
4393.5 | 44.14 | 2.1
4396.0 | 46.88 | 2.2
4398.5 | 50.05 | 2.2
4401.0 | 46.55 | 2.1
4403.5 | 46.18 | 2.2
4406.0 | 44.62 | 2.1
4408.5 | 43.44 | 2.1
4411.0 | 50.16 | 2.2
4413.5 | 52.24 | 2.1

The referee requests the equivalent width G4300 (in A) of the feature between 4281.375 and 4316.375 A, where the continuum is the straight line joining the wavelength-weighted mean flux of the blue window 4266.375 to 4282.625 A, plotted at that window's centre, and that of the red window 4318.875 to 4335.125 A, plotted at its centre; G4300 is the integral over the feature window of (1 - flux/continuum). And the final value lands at 5.3 A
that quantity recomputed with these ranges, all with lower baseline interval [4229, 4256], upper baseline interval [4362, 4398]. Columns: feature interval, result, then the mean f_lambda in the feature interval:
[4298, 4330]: 3.4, 41.2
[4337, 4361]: 0.3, 45.9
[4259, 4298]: 2.5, 42.7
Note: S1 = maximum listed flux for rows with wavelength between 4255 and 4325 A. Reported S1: 53.32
